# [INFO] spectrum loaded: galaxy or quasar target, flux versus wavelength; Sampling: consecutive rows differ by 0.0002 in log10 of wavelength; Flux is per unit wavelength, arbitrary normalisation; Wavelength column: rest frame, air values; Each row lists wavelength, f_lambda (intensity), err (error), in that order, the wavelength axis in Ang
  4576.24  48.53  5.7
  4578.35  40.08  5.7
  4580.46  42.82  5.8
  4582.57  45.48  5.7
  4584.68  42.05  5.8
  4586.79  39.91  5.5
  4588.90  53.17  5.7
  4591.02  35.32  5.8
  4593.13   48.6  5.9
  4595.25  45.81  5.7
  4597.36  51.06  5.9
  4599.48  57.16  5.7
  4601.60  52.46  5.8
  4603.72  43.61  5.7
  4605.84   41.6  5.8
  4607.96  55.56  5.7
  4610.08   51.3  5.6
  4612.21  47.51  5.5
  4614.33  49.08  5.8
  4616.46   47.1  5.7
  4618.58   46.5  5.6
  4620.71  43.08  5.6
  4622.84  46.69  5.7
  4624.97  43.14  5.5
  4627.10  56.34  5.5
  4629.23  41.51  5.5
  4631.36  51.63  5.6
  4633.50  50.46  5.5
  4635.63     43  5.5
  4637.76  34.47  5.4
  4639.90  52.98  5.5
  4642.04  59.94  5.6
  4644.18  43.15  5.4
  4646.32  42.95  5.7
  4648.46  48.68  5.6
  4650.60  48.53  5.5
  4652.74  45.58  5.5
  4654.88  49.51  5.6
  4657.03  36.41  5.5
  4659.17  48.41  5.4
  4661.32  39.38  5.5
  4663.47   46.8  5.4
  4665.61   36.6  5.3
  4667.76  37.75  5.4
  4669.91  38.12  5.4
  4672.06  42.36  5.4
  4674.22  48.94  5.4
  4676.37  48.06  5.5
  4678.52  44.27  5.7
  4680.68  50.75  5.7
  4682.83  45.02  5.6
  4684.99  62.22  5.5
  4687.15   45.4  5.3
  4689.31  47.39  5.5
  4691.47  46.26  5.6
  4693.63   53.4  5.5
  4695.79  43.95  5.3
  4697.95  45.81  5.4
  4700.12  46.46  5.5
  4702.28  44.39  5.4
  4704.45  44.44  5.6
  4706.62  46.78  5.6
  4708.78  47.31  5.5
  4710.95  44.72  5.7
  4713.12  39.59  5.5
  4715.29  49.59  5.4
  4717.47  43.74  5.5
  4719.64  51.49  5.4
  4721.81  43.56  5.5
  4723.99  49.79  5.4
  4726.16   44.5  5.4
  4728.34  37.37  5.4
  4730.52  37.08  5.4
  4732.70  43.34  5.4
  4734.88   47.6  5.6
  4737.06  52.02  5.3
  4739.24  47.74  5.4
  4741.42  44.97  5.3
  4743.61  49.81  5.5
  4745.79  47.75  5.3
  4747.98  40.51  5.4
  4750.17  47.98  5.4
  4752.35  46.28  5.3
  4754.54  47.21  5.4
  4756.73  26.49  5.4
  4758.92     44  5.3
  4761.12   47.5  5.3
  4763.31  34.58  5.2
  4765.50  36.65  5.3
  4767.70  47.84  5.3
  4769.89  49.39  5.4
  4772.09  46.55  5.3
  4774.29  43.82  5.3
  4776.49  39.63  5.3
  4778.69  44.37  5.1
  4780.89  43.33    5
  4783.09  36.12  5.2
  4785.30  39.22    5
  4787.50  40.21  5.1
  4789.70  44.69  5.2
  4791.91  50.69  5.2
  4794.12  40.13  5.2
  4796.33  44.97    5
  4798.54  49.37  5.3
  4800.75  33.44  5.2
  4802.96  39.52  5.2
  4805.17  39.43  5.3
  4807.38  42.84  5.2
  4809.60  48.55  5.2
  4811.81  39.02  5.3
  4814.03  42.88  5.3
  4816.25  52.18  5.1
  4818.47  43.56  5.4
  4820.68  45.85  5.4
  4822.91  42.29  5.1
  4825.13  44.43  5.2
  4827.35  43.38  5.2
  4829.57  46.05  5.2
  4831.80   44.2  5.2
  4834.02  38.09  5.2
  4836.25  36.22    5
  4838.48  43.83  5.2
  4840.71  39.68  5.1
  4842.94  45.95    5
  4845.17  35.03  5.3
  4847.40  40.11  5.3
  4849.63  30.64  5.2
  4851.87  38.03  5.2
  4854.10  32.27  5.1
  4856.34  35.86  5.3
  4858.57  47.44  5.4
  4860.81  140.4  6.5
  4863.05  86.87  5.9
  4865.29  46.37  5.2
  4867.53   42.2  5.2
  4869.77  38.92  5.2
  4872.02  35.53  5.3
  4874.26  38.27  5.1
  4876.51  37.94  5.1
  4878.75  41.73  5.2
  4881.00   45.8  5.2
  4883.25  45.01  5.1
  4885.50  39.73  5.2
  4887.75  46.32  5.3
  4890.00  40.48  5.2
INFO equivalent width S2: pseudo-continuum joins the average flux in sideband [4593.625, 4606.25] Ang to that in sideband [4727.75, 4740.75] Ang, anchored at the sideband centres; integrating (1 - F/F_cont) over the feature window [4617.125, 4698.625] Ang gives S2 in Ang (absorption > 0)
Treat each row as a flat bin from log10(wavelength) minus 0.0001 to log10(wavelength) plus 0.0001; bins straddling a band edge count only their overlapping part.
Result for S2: 1.4 Ang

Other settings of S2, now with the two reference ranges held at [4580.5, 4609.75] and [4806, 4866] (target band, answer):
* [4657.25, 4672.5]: 2.0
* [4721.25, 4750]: 1.1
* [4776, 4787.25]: 1.6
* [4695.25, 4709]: 0.4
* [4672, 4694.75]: -0.9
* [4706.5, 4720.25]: 0.3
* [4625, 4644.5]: -0.4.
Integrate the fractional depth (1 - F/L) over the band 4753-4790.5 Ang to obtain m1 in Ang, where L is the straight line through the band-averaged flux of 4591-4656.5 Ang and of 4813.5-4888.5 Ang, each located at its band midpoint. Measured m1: 3.63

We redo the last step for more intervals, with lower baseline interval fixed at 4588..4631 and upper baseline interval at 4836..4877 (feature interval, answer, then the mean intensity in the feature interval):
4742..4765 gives 2.2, 43.1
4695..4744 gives 2.2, 45.4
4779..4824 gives 4.2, 42.9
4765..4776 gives 0.6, 45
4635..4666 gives 1.6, 45.3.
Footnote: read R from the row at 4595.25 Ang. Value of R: 45.81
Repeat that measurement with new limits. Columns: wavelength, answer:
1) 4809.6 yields 48.55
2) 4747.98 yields 40.51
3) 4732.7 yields 43.34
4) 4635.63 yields 43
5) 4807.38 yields 42.84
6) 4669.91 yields 38.12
